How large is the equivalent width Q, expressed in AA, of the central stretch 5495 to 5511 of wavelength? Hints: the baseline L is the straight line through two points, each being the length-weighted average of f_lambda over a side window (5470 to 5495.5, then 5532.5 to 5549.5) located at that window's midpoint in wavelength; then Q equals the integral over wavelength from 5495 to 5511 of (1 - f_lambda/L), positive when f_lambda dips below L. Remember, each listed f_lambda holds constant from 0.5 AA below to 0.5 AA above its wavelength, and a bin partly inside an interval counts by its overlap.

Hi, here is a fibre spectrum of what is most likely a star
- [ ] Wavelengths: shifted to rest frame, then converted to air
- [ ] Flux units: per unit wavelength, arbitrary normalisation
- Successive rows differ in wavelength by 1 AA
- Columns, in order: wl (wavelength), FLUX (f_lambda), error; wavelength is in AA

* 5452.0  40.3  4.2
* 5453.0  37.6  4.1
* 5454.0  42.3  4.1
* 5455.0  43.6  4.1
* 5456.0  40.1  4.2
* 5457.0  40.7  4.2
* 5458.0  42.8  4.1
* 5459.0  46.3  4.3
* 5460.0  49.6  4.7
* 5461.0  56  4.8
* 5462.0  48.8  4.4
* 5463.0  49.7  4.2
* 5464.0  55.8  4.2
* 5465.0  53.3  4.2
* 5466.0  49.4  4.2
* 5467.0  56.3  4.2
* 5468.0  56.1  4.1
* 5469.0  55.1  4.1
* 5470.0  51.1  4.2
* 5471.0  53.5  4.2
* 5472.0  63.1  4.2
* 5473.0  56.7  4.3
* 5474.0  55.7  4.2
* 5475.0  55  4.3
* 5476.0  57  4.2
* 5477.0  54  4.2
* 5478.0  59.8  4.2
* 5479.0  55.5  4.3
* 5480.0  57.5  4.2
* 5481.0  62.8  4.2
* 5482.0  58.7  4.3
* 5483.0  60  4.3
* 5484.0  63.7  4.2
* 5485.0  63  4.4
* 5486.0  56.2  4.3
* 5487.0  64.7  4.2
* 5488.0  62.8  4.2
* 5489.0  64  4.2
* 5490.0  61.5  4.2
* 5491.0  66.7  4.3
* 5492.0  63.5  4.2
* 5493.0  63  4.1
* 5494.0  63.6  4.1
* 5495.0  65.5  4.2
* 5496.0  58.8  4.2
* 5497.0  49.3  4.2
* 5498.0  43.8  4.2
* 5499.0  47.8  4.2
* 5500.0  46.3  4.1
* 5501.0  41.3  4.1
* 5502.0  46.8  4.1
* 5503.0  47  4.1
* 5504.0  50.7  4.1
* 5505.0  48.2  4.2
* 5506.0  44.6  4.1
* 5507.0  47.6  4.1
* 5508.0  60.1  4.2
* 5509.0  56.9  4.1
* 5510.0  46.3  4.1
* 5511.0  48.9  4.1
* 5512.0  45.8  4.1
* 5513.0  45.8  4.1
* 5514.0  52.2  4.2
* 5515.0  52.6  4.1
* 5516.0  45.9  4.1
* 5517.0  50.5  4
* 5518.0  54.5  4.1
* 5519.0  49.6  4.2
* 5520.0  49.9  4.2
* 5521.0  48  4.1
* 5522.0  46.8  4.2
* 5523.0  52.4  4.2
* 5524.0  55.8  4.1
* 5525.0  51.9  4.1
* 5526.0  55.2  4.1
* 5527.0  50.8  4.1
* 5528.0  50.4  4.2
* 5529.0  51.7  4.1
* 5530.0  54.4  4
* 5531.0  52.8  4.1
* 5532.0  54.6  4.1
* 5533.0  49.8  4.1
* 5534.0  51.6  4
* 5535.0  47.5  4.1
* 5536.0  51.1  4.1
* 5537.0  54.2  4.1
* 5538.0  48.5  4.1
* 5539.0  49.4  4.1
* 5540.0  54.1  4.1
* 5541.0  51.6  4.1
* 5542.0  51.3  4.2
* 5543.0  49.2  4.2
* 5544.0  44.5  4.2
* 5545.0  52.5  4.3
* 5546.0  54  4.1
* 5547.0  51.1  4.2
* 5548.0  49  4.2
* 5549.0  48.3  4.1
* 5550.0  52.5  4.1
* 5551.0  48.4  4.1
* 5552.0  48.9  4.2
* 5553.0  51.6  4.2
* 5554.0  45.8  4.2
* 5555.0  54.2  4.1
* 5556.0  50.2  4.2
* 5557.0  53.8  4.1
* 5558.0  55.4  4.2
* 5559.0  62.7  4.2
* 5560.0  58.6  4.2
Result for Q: 2.0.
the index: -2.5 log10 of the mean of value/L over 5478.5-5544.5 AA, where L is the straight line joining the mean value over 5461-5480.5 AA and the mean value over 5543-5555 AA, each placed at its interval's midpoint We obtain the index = -0.02 mag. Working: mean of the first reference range 54.9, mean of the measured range 53.2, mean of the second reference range 49.9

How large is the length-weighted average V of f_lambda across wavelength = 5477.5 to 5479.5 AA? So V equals 57.6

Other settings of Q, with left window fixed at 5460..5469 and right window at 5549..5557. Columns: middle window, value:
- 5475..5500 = -3.1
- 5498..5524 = 1.3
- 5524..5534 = -0.3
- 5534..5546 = 0.0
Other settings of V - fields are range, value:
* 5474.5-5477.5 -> 55.3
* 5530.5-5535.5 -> 51.3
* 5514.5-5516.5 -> 49.2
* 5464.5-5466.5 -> 51.3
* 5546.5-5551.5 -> 49.9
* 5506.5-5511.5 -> 52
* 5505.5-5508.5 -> 50.8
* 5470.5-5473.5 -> 57.8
